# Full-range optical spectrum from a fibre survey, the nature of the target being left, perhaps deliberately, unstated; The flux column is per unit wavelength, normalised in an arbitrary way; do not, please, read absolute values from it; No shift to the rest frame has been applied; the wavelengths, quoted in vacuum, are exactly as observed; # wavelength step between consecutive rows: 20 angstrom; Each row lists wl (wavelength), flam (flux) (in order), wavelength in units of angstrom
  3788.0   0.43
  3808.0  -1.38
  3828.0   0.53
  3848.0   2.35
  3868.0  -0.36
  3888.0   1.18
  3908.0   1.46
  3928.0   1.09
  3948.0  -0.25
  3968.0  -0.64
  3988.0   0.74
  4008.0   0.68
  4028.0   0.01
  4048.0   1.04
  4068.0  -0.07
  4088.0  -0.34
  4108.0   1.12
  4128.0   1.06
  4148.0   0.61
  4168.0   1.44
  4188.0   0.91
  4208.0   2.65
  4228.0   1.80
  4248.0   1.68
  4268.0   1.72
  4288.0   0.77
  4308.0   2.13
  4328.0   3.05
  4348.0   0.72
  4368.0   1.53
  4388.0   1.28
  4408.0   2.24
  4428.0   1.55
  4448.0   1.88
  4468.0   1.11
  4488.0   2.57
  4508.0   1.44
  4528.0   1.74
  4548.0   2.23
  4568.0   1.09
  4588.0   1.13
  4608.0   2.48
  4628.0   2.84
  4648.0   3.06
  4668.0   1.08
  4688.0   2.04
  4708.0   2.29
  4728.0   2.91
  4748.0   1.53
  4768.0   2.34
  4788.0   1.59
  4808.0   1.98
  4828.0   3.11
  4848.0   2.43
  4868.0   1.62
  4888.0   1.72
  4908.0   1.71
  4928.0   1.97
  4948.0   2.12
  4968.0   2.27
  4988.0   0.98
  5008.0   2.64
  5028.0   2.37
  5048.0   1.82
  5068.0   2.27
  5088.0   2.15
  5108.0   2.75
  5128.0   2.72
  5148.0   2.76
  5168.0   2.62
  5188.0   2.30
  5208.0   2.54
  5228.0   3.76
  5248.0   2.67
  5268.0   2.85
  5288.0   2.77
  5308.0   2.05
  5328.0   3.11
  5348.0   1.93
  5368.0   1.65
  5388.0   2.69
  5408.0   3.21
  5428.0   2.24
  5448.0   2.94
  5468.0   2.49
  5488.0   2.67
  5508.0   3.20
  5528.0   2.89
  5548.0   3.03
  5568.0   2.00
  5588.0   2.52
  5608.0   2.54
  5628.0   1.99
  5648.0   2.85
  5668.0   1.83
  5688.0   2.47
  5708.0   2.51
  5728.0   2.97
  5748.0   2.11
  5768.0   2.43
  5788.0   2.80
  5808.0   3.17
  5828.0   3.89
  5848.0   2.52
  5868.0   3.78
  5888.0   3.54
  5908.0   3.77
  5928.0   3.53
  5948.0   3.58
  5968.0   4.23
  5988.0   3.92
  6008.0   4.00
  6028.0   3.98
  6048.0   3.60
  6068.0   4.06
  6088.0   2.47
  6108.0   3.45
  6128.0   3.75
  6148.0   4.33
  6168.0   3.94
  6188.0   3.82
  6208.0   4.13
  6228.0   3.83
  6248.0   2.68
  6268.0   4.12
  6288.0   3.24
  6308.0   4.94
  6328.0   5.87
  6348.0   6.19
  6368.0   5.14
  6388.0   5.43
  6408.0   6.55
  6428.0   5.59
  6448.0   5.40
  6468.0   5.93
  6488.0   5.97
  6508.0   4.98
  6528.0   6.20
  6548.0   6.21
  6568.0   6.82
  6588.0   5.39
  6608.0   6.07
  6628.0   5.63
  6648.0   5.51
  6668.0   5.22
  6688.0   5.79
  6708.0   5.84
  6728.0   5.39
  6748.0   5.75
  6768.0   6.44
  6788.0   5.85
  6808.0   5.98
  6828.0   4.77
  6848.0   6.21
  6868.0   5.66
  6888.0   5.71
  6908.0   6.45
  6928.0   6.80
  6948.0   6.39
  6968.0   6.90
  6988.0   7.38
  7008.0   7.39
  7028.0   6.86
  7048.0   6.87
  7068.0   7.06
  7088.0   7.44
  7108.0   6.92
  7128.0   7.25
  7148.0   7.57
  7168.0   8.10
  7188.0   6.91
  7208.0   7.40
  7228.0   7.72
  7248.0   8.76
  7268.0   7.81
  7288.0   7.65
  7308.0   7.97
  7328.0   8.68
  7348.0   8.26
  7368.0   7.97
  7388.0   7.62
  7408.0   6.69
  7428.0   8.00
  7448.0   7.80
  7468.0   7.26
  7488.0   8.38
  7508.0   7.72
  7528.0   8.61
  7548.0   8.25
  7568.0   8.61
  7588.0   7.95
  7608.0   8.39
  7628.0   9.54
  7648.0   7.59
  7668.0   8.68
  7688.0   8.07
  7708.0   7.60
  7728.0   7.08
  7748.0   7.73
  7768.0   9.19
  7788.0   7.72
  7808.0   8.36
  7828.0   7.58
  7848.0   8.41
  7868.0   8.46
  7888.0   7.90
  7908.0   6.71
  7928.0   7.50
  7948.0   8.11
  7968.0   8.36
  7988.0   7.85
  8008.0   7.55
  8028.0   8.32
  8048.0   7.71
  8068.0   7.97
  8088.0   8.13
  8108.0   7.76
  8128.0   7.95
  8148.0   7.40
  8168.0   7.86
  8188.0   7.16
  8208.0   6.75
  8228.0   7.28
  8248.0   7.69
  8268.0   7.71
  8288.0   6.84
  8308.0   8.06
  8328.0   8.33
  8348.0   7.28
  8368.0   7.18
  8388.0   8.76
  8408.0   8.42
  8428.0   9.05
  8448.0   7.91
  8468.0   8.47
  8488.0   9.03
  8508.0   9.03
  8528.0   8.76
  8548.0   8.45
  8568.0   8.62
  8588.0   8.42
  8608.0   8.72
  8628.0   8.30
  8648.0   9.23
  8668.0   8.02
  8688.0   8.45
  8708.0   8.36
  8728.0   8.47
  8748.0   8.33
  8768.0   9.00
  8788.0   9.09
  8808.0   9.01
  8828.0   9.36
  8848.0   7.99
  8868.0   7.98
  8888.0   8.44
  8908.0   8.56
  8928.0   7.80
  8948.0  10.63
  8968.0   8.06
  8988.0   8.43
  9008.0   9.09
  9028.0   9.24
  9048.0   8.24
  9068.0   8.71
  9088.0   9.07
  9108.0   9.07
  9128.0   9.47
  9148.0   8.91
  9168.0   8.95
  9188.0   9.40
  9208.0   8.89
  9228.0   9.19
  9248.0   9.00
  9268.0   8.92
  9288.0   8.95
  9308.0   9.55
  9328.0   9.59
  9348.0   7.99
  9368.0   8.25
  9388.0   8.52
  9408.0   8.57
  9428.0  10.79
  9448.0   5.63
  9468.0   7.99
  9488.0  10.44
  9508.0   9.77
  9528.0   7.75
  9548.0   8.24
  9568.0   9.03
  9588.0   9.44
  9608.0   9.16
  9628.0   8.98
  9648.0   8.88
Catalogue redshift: 0.586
